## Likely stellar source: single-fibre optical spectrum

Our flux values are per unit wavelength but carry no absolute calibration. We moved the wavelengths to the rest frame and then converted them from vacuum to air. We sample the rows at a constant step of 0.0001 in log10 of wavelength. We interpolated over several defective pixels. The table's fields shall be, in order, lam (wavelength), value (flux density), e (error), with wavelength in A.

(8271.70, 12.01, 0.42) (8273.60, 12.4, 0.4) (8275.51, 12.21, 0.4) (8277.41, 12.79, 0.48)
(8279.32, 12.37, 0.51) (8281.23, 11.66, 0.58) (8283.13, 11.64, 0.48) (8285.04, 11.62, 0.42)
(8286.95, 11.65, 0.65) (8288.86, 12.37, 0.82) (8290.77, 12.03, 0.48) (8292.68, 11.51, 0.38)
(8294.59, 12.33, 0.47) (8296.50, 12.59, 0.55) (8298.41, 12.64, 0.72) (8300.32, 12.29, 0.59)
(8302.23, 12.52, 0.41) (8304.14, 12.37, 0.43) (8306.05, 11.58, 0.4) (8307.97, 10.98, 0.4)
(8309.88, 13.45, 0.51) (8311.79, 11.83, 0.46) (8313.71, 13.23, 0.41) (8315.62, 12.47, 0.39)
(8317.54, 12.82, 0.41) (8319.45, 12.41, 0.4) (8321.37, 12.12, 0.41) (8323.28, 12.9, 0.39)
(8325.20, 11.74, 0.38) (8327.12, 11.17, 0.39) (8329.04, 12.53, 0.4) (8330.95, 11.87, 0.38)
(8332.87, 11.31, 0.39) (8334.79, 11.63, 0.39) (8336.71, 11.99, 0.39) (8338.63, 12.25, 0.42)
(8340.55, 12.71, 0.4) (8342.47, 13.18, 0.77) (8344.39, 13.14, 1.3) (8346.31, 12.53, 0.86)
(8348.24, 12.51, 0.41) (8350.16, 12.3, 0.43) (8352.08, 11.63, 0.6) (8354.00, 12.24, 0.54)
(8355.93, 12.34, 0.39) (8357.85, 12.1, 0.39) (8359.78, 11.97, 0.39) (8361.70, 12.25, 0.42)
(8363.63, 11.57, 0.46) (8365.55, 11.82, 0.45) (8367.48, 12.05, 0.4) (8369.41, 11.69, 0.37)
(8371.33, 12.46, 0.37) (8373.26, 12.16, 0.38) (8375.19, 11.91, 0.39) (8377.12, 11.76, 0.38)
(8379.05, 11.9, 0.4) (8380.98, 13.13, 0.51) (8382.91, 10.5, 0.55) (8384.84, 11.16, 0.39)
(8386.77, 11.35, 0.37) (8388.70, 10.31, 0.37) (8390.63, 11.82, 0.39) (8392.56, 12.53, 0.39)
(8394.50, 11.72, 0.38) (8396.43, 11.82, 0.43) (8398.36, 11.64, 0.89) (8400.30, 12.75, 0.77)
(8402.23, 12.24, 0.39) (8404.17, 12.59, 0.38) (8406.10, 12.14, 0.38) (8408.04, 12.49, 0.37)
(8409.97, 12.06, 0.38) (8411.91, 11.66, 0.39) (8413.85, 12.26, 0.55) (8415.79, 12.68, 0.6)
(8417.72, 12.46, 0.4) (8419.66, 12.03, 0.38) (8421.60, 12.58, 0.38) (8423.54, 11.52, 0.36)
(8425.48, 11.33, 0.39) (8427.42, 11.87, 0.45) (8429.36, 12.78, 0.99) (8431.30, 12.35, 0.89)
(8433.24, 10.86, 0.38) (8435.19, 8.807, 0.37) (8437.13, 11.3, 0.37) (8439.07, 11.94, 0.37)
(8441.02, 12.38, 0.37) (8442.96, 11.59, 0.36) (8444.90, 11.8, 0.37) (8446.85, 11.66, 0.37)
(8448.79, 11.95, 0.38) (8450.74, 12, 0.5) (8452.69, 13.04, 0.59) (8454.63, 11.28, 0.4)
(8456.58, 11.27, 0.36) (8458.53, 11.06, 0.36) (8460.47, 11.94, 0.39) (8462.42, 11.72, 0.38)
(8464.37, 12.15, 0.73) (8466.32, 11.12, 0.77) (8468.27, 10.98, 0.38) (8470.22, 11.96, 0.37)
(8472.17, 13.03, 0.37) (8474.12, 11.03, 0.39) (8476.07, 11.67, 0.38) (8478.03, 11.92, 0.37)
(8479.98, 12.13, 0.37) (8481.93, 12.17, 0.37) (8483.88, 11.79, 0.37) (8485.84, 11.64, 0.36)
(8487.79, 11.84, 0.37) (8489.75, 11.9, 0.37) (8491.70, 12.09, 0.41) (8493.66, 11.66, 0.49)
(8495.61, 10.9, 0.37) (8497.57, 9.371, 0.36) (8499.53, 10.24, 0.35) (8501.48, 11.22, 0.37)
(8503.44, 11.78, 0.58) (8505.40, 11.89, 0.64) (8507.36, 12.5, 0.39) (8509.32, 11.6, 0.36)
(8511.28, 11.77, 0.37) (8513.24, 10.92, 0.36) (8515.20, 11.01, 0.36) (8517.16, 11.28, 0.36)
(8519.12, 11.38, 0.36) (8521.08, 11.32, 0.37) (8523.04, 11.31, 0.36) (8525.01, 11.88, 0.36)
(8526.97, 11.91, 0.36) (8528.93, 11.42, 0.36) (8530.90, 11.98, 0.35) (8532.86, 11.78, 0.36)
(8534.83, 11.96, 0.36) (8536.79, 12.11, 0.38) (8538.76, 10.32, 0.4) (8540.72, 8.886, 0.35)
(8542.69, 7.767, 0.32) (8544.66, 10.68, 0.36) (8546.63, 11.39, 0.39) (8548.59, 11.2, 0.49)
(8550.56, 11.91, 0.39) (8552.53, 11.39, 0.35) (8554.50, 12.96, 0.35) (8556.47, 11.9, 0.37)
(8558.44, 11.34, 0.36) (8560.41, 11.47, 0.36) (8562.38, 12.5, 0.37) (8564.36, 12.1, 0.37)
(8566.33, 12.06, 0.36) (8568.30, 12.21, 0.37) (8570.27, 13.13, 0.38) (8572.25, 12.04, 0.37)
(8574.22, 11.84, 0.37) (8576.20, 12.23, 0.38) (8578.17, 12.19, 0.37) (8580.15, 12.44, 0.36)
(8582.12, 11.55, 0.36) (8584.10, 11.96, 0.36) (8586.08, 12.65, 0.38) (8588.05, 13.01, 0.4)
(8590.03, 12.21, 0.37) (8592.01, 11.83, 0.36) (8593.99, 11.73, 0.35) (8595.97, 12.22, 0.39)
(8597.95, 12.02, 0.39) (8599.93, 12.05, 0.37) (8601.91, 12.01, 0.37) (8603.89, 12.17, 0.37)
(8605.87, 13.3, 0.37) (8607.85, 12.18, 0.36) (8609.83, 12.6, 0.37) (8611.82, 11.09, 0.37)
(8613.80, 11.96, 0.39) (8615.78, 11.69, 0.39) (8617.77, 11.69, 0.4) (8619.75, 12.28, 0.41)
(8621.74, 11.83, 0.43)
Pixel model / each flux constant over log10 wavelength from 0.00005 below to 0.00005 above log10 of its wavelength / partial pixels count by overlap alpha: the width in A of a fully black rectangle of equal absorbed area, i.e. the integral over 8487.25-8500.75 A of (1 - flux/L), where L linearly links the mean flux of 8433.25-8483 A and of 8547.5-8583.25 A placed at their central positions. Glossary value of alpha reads 0.8 A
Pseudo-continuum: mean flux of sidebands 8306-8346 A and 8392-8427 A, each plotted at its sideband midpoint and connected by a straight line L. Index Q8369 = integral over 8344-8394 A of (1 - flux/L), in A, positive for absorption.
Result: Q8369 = 1.0 A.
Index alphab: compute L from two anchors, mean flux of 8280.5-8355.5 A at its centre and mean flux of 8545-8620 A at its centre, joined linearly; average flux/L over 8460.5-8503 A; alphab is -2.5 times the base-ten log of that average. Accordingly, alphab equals 0.05 mag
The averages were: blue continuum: 12.2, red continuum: 12.1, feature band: 11.6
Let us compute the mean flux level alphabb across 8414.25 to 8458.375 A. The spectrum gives 11.8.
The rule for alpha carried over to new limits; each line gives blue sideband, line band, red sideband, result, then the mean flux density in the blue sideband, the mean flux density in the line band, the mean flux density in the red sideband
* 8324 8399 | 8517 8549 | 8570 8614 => 2.7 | 12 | 11.1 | 12.2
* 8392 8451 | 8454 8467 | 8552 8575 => 0.5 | 11.9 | 11.5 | 12.1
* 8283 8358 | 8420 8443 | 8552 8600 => 1.1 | 12.2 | 11.6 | 12.1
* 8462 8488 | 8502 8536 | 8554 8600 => 0.9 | 11.8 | 11.6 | 12.1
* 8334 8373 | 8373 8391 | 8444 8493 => 0.8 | 12.2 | 11.6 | 11.8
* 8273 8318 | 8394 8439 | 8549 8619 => 0.9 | 12.2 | 11.9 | 12.1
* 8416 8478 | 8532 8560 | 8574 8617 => 2.1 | 11.7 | 11.1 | 12.1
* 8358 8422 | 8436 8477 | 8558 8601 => 1.0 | 12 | 11.7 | 12.1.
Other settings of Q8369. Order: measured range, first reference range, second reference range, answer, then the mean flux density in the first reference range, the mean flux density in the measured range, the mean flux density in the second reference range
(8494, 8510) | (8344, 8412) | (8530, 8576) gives 0.6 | 12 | 11.2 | 11.5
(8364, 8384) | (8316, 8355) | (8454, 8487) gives 0.3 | 12.3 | 11.9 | 11.7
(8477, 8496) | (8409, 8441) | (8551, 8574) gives 0.2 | 11.8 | 11.8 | 12.1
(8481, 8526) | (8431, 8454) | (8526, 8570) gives 0.3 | 11.6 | 11.5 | 11.4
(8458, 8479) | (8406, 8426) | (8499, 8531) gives 0.2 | 12.1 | 11.7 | 11.5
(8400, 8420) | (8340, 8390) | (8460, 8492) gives -0.6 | 12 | 12.3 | 11.8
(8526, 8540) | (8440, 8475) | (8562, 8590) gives 0.6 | 11.8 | 11.6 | 12.3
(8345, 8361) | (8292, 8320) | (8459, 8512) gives -0.1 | 12.3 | 12.2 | 11.6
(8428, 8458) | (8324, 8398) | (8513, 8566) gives 0.1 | 12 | 11.7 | 11.4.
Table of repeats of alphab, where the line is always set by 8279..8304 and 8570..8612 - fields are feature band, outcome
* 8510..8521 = 0.08 mag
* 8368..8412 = 0.02 mag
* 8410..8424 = 0.00 mag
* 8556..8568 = 0.03 mag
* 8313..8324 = -0.05 mag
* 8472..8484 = 0.02 mag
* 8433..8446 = 0.08 mag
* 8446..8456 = 0.02 mag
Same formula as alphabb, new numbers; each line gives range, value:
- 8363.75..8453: 11.9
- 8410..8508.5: 11.7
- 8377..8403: 11.8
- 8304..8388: 12.1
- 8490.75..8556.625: 11.3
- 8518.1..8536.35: 11.7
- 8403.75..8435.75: 11.9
